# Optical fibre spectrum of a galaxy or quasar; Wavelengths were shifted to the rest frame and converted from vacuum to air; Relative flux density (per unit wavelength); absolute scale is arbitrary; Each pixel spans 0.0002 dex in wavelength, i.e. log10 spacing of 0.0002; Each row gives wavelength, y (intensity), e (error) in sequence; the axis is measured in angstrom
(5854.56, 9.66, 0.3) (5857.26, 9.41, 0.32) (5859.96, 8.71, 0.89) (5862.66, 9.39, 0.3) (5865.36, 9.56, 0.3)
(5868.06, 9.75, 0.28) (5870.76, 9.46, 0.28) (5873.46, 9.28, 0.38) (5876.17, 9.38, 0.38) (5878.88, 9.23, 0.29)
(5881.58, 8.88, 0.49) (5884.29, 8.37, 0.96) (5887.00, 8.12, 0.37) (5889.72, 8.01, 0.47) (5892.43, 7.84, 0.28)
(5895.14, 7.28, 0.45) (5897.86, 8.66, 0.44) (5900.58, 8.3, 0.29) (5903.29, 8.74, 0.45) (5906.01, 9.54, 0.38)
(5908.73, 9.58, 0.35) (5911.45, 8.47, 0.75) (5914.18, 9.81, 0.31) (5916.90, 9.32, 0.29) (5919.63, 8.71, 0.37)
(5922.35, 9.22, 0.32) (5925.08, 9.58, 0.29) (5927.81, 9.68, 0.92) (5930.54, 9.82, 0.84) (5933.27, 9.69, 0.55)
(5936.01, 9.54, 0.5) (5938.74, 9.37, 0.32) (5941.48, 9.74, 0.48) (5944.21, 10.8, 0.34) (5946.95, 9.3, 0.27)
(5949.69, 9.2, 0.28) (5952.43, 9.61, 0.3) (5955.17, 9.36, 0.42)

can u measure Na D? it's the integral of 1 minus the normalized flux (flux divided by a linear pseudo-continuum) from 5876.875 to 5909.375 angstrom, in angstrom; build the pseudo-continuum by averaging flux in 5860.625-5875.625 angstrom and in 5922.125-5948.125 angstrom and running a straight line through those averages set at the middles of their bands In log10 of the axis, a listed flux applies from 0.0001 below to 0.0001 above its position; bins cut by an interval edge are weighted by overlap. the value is 3.4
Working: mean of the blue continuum 9.45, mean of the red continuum 9.7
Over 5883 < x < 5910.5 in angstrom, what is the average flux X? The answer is 8.45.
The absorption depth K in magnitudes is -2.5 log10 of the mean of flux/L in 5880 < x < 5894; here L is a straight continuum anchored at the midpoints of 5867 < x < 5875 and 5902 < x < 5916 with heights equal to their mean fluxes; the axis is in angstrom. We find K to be 0.14 mag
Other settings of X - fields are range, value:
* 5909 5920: 9.16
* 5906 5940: 9.4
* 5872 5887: 8.95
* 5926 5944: 9.71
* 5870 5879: 9.34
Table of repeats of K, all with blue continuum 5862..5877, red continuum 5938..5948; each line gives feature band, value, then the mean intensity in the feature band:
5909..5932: 0.045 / 9.34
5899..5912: 0.082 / 8.95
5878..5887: 0.100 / 8.71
